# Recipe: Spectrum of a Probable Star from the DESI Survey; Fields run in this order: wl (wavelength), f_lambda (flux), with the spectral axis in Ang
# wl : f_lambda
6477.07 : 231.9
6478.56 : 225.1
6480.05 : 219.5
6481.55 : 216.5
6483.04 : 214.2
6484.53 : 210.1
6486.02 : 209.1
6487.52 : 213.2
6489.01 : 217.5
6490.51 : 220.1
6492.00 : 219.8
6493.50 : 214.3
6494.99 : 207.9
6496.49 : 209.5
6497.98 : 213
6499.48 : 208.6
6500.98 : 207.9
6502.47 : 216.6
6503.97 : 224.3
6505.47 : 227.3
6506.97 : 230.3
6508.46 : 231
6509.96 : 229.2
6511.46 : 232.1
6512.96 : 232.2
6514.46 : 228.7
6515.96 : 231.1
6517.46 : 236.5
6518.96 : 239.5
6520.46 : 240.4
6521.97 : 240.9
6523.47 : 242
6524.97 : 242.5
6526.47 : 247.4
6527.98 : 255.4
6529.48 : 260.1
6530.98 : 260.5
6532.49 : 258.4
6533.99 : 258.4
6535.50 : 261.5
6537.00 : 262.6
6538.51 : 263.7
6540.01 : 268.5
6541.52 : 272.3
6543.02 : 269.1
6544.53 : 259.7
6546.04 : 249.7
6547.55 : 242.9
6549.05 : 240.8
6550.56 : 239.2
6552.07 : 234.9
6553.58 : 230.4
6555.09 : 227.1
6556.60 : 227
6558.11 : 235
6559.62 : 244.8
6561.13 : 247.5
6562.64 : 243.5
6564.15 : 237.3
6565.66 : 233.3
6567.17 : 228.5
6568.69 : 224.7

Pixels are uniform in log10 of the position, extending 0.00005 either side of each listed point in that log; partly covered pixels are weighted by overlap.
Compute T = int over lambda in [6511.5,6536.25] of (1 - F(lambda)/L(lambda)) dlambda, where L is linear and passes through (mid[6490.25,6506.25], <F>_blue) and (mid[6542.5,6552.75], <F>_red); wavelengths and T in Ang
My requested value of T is -1.4 Ang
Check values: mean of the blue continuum 215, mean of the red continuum 248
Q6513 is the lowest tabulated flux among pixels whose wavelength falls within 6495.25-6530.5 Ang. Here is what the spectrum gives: 207.9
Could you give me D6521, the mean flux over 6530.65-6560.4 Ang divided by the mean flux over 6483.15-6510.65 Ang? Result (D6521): 1.15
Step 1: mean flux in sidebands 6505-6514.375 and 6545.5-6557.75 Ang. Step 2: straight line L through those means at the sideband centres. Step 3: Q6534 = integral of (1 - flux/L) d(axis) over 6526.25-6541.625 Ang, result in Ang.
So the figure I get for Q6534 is -1.8 Ang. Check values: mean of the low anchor 230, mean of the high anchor 236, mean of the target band 261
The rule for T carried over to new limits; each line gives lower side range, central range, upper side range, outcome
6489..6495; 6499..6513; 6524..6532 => 0.4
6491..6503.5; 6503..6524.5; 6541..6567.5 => -1.2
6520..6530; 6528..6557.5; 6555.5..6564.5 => -1.1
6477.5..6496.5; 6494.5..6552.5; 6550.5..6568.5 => -3.9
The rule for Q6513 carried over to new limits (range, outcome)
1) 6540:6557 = 227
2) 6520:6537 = 240.4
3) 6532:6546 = 258.4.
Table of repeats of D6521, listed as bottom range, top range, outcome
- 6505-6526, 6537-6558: 1.06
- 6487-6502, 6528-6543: 1.23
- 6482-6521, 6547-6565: 1.07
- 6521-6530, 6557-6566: 0.97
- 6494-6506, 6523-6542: 1.20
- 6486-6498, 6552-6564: 1.10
